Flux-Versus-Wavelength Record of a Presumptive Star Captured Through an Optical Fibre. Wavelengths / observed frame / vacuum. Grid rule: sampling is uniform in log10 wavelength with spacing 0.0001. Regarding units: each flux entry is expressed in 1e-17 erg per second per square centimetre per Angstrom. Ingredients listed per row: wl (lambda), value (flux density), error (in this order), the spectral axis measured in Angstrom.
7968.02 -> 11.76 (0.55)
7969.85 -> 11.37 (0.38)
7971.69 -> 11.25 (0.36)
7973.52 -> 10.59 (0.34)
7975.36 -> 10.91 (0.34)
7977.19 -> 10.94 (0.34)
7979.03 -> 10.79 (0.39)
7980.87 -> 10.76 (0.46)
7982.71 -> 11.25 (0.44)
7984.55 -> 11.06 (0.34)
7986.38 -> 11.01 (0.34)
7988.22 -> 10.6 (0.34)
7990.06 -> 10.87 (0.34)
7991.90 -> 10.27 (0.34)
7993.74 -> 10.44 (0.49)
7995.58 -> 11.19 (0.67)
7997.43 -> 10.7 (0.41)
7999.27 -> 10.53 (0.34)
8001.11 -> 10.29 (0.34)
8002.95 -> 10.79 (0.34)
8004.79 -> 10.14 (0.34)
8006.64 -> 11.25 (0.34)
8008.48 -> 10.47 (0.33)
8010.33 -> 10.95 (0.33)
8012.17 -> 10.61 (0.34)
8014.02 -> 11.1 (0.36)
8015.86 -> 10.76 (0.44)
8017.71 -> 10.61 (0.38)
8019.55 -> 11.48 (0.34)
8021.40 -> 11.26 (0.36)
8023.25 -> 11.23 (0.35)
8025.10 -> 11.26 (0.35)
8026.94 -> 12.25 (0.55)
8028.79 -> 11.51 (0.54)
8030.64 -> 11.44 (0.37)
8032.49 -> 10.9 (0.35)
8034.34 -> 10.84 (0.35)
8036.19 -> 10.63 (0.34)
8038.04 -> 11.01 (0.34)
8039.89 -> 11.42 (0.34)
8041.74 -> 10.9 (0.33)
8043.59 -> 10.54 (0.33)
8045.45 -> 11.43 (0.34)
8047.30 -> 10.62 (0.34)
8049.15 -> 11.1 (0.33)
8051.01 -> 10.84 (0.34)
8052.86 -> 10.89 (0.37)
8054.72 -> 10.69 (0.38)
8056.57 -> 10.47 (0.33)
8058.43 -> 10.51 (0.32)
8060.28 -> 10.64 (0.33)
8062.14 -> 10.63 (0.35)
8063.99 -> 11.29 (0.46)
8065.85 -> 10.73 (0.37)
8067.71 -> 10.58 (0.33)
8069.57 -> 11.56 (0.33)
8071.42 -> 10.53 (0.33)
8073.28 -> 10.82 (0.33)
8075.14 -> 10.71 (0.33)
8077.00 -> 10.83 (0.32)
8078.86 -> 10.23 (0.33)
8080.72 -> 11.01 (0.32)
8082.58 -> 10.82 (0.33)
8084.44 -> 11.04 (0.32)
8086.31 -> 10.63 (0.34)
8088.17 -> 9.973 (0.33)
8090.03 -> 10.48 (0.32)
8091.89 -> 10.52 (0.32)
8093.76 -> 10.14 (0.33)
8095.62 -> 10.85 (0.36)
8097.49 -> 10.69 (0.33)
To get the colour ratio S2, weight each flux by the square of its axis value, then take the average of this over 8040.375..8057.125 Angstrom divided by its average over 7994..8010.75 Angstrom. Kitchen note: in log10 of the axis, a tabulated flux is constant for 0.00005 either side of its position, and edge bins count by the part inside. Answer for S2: 1.0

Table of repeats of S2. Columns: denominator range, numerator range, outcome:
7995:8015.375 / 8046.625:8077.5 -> 1.02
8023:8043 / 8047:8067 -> 0.97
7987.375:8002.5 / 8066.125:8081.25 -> 1.04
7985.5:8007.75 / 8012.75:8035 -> 1.06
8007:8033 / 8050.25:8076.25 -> 0.98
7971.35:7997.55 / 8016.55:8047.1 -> 1.04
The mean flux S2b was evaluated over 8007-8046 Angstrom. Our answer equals 11.1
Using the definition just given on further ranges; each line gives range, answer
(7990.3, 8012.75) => 10.6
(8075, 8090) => 10.6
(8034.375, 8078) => 10.8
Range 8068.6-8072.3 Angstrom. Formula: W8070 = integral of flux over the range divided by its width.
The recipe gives 11.1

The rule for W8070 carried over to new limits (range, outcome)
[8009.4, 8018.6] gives 10.8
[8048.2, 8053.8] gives 10.9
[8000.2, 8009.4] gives 10.6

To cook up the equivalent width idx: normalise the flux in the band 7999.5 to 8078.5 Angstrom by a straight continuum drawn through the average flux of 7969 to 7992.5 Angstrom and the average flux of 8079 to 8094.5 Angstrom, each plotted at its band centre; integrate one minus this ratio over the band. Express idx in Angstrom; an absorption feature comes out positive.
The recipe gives -1.4 Angstrom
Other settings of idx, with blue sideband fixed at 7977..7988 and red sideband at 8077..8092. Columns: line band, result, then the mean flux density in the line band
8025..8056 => -0.9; 11.1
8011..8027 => -0.4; 11.1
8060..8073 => -0.2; 10.9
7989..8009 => 0.5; 10.6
